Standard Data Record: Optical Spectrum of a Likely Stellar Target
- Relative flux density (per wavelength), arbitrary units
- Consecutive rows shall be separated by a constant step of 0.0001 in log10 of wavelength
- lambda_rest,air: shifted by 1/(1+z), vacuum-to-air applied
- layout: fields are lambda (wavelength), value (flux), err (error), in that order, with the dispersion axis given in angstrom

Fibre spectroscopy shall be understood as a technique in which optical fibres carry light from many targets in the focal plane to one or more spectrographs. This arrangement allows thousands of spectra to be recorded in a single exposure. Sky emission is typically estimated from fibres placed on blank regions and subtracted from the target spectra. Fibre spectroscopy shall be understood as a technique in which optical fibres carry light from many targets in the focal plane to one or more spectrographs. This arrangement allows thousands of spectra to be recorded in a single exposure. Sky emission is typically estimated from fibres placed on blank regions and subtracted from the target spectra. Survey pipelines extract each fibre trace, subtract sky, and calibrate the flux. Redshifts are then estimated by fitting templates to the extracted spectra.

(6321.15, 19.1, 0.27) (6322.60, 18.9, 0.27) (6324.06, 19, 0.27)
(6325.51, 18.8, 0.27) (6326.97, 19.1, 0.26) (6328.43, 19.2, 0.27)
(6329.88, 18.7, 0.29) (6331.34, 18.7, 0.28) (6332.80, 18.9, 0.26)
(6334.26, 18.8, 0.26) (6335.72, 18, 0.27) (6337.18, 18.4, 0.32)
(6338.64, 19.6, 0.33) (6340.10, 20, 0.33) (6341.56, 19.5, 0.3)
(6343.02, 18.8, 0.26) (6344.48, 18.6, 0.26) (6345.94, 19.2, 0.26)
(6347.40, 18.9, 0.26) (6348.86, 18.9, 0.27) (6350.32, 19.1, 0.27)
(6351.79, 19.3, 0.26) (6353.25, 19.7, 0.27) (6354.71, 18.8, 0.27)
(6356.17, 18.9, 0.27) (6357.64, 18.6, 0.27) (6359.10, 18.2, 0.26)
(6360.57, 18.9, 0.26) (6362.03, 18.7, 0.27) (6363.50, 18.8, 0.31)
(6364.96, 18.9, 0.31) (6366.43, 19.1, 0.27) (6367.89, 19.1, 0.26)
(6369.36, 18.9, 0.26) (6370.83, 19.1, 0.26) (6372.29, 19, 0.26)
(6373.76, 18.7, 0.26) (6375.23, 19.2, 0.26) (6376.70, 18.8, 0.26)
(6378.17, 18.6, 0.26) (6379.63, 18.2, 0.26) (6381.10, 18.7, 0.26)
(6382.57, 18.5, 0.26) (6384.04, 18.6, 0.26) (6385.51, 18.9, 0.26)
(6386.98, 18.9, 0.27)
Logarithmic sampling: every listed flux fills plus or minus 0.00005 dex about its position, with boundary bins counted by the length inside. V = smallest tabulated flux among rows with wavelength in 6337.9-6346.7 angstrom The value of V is 18.6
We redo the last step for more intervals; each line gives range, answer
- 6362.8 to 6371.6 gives 18.8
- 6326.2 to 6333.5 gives 18.7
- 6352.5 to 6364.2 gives 18.2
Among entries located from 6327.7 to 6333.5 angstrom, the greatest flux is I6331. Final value 19.2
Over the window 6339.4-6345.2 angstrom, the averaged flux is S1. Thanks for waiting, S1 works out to 19.2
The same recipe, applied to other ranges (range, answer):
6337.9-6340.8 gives 19.8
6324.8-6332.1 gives 18.9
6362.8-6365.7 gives 18.9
